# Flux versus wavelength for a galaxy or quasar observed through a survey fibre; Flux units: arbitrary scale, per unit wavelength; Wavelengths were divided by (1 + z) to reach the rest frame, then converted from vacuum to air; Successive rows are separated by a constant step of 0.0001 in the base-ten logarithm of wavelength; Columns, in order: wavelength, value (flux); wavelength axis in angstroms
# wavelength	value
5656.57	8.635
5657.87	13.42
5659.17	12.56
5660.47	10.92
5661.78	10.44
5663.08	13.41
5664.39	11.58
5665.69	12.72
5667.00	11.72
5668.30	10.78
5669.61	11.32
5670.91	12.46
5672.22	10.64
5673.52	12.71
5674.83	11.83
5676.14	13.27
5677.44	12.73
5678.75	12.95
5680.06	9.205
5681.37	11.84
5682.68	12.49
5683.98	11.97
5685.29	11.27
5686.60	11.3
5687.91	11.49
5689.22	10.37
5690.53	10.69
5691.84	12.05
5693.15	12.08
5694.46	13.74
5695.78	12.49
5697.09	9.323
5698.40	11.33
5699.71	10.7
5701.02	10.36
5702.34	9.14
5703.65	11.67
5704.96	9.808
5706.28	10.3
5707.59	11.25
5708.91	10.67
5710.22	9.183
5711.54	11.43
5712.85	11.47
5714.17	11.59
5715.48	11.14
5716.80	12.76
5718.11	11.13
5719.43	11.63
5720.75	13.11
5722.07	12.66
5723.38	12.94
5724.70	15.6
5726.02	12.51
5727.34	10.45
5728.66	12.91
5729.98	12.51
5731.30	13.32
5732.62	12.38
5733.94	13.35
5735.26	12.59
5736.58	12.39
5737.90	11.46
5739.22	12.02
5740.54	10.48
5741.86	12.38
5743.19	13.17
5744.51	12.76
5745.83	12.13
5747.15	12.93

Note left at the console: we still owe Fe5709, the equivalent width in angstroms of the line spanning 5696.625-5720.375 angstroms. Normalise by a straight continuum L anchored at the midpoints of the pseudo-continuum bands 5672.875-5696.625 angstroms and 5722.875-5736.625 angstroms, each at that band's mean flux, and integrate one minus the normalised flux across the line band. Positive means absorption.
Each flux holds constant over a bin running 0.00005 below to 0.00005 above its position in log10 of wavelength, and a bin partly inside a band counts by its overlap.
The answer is 2.9 angstroms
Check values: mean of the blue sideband 11.9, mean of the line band 10.9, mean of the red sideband 12.8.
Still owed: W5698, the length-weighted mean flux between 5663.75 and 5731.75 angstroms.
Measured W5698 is 11.7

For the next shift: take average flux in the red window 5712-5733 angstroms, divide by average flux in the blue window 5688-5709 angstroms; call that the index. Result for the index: 1.12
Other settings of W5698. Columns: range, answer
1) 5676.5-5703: 11.4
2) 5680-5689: 11.5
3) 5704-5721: 11.2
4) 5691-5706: 11.1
